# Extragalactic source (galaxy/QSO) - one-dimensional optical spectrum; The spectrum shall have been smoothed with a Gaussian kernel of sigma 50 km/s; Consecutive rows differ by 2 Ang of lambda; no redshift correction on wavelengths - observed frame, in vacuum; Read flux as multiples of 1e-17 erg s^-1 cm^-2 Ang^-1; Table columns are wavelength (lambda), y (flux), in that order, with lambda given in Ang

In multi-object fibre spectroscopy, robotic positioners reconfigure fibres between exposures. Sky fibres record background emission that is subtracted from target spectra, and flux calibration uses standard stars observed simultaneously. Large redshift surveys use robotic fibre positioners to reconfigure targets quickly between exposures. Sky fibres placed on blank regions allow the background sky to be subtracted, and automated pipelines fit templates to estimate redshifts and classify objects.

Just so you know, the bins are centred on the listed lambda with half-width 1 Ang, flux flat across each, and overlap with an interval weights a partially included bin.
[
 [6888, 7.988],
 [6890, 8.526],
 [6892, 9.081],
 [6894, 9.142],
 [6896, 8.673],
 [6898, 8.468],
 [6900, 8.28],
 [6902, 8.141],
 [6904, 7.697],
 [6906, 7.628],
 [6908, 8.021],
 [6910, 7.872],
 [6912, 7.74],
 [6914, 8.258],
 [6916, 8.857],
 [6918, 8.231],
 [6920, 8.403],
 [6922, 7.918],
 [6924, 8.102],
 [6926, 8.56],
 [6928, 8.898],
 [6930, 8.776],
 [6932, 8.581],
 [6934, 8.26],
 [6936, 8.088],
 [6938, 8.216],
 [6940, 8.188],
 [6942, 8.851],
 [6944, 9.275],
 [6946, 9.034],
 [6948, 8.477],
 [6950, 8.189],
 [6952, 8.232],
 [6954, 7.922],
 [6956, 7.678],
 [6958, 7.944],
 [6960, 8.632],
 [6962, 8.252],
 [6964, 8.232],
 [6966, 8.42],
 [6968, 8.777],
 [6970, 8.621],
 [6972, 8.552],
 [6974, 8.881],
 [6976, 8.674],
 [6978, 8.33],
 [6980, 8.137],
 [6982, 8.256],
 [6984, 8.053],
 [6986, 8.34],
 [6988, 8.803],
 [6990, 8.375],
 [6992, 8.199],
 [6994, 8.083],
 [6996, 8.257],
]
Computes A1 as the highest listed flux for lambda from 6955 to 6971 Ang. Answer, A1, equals 8.777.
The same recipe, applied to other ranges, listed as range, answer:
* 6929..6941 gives 8.776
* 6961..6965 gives 8.252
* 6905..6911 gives 8.021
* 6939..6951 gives 9.275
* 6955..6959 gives 7.944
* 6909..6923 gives 8.857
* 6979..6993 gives 8.803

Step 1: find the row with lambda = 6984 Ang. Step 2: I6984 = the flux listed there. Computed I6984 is 8.053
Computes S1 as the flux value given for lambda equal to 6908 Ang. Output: 8.021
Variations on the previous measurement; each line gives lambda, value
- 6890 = 8.526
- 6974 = 8.881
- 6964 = 8.232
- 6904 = 7.697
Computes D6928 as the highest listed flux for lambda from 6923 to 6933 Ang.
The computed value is 8.898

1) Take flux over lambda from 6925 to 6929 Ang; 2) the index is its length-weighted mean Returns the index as 8.73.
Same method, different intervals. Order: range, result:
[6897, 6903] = 8.3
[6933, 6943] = 8.32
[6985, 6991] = 8.51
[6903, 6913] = 7.79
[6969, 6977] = 8.68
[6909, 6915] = 7.96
